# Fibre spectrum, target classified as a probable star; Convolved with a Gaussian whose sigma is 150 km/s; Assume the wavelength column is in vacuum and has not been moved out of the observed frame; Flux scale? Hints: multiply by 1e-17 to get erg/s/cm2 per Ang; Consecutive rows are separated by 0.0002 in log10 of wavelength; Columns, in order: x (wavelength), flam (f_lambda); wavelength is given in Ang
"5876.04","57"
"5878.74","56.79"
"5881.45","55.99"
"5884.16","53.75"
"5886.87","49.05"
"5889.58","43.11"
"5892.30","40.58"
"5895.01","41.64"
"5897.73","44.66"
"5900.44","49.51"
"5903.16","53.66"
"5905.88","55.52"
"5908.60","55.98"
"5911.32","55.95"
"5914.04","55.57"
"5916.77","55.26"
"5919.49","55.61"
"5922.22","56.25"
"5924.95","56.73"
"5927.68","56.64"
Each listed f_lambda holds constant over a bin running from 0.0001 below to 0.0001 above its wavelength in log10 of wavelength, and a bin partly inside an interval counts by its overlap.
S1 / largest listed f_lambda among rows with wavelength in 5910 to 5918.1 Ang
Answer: 55.95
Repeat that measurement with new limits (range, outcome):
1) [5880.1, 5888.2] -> 55.99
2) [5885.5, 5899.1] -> 49.05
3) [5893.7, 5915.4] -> 55.98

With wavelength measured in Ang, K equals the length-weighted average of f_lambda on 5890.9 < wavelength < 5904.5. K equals 46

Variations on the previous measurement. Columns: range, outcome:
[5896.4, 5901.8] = 47.1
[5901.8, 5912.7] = 55.3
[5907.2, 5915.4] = 55.9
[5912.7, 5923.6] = 55.6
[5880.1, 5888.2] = 52.9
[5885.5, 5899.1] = 43.8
